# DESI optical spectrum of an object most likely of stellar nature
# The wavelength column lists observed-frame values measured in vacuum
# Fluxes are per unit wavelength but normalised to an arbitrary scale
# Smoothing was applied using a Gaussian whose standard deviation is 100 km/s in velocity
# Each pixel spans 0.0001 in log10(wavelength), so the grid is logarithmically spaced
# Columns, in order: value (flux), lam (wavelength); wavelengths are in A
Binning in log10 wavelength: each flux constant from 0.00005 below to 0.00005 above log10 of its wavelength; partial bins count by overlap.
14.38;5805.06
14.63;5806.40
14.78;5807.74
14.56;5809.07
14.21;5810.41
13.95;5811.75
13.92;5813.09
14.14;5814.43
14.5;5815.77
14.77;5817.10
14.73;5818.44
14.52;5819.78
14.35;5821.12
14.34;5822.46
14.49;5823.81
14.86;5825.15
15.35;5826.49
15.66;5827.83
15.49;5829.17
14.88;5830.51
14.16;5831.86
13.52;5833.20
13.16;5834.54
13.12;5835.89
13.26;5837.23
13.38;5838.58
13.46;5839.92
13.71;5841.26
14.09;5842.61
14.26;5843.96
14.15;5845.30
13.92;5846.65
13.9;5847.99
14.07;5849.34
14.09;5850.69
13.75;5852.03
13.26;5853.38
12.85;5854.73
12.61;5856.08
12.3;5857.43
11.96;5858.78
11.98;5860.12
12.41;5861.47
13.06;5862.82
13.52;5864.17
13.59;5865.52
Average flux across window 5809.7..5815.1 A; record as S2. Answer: 14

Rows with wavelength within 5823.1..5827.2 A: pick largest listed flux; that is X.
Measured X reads 15.35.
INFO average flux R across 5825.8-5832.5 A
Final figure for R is 15.1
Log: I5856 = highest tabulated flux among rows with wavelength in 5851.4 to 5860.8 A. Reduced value 13.75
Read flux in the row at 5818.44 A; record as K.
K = 14.73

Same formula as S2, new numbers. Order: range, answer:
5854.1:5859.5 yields 12.4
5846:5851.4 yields 14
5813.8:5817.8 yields 14.5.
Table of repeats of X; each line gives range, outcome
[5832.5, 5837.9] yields 13.52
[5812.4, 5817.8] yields 14.77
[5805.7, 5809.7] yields 14.78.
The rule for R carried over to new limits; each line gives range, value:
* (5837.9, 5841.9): 13.5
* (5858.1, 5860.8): 12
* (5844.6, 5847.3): 14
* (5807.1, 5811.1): 14.5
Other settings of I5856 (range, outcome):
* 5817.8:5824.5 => 14.73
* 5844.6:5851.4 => 14.15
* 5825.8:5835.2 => 15.66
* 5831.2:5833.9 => 14.16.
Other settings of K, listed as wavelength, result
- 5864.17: 13.52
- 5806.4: 14.63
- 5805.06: 14.38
